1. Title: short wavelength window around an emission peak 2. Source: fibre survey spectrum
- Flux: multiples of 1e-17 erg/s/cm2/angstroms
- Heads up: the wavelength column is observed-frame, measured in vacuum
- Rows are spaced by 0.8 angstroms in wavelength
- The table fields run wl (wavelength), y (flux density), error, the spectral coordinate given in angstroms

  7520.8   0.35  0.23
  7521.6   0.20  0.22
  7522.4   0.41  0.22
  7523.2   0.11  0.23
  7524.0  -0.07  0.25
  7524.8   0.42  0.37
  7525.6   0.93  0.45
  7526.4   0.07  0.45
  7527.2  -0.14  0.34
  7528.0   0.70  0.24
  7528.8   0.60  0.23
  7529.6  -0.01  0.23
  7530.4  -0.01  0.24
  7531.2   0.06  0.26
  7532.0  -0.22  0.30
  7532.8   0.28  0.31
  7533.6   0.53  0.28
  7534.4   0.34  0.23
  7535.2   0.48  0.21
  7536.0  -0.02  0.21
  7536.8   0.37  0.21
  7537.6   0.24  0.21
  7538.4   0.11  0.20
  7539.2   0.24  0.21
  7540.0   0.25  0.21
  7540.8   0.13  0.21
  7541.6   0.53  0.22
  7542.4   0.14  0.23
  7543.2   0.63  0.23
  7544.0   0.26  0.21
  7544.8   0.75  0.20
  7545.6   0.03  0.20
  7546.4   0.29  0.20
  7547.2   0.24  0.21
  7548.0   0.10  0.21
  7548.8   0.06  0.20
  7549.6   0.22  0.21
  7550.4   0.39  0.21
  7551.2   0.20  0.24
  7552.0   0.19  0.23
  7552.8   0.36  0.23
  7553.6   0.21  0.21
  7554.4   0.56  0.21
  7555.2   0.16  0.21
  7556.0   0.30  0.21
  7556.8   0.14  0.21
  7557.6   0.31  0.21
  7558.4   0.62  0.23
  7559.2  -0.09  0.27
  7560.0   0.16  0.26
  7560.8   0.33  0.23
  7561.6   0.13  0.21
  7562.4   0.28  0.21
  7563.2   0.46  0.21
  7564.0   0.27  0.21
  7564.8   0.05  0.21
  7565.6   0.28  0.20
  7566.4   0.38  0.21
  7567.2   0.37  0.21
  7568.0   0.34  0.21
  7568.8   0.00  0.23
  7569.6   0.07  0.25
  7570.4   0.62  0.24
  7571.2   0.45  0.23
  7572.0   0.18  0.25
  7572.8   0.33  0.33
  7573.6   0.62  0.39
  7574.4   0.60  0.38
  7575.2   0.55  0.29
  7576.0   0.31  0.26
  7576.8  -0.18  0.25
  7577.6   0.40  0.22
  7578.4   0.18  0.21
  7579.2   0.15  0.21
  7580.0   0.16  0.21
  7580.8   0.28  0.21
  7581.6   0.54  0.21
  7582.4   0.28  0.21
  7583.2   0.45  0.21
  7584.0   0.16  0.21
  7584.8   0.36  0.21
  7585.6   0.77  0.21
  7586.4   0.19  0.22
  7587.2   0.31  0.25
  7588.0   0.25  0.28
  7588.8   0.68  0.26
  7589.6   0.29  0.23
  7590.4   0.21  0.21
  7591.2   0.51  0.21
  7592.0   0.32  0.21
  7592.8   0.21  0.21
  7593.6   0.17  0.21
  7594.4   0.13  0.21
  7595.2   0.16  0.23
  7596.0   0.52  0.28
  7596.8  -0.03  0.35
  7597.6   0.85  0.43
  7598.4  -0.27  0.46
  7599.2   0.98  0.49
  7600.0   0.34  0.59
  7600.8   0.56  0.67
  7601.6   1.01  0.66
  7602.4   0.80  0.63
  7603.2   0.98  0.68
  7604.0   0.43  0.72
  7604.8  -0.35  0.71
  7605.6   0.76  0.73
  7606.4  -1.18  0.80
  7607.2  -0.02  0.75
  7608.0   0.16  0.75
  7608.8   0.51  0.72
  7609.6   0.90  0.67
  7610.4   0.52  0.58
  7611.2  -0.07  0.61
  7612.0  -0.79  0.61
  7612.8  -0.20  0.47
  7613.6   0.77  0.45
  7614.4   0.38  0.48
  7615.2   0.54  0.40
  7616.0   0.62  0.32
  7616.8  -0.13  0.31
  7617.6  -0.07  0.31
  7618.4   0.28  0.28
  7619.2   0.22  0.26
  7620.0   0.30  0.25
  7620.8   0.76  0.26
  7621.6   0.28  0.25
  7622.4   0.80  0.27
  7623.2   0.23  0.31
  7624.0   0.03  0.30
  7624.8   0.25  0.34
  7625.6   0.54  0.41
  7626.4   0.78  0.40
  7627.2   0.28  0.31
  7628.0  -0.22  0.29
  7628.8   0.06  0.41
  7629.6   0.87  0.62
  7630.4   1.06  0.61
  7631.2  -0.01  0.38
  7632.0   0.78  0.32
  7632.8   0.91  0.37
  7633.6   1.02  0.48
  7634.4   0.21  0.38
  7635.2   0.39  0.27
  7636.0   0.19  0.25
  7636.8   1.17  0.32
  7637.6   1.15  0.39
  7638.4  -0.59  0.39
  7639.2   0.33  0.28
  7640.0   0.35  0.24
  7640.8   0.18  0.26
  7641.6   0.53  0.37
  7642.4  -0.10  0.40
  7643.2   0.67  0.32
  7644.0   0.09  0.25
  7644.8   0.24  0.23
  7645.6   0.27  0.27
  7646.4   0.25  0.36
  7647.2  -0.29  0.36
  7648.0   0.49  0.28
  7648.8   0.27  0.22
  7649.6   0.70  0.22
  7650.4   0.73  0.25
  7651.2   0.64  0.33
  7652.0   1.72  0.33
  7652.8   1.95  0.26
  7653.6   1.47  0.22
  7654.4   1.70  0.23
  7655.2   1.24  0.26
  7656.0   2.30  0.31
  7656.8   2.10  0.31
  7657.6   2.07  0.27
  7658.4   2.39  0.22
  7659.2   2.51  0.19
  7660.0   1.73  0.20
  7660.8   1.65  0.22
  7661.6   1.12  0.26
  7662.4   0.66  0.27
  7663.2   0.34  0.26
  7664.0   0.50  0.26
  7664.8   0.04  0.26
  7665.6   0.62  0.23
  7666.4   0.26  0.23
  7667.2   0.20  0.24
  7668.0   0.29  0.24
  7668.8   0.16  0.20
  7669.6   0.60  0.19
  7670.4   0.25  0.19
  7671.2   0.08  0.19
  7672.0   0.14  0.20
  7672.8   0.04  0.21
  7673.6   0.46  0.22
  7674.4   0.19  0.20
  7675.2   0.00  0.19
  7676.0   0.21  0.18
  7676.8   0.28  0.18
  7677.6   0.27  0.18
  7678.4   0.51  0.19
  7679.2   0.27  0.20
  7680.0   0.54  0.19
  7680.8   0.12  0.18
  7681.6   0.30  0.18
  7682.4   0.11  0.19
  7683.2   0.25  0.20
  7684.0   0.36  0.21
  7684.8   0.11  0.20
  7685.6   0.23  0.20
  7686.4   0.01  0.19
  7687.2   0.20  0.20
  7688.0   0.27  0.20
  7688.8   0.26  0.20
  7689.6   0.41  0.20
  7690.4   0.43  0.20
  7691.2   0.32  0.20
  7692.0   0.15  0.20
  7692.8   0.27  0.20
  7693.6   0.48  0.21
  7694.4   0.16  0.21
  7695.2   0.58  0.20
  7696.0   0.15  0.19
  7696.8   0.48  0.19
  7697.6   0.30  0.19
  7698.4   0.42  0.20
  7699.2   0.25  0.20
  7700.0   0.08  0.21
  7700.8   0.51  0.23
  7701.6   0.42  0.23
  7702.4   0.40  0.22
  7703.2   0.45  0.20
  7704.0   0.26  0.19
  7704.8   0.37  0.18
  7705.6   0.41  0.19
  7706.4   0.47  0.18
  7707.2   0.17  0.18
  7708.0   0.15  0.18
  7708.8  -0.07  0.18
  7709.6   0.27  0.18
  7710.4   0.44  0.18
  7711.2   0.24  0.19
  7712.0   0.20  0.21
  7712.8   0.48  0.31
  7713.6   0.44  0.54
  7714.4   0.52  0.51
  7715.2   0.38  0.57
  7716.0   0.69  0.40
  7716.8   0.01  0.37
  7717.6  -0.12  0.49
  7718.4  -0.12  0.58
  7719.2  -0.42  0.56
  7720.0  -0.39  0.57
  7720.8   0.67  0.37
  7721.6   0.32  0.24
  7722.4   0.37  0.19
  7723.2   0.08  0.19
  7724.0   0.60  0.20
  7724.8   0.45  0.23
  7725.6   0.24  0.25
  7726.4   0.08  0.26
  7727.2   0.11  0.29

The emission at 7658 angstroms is [O II] 3727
